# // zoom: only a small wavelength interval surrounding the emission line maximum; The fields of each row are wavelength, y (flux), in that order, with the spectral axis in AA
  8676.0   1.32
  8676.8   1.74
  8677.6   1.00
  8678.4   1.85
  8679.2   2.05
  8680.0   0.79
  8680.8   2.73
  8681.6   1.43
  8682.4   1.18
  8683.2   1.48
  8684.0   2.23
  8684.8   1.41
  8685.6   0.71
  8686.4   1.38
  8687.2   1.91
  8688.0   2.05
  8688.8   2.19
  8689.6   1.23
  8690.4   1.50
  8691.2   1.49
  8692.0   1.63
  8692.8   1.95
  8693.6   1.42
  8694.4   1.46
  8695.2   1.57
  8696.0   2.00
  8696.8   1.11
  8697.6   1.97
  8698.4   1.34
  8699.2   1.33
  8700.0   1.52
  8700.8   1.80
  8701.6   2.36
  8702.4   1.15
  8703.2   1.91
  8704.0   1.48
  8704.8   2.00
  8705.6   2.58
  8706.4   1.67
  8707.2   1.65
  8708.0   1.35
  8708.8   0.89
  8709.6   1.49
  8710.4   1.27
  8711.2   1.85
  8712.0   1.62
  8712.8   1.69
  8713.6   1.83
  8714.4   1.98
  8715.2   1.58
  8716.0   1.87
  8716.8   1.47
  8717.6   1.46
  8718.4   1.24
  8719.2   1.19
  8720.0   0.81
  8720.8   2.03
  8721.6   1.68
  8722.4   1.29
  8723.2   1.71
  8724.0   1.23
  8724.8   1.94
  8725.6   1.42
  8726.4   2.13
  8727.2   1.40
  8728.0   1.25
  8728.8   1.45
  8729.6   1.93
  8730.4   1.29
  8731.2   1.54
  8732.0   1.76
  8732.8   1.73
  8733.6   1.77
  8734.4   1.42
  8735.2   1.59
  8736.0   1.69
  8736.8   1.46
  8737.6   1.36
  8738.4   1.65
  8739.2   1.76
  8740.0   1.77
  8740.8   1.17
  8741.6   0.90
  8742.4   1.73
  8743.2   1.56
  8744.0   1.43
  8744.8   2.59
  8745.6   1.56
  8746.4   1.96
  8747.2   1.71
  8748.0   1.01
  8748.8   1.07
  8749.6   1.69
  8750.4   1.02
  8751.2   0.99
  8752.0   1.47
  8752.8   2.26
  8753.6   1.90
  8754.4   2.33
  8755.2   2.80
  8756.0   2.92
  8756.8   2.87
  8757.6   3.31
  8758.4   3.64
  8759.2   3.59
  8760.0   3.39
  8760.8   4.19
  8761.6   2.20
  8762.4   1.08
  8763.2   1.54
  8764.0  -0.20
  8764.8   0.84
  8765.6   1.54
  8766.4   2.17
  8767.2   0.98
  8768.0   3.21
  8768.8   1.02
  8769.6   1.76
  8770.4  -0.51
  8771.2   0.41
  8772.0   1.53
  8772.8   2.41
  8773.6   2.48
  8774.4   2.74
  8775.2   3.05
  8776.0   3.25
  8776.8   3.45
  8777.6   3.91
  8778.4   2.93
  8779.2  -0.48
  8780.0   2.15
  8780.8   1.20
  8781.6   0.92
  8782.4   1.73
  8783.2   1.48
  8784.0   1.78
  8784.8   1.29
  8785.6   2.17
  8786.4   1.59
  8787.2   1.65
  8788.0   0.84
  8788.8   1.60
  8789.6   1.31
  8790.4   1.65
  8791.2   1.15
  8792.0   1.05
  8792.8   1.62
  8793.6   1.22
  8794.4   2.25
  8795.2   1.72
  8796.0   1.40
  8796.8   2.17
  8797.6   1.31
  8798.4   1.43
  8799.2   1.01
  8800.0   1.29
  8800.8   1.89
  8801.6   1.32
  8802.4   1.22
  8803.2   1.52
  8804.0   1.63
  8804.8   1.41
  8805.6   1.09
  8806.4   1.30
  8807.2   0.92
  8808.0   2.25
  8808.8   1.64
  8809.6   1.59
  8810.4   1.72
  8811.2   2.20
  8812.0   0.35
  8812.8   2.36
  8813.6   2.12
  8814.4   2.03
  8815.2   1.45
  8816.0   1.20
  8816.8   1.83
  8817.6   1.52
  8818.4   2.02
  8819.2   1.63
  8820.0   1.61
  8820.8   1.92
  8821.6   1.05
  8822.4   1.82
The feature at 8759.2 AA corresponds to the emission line [S II] 6716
